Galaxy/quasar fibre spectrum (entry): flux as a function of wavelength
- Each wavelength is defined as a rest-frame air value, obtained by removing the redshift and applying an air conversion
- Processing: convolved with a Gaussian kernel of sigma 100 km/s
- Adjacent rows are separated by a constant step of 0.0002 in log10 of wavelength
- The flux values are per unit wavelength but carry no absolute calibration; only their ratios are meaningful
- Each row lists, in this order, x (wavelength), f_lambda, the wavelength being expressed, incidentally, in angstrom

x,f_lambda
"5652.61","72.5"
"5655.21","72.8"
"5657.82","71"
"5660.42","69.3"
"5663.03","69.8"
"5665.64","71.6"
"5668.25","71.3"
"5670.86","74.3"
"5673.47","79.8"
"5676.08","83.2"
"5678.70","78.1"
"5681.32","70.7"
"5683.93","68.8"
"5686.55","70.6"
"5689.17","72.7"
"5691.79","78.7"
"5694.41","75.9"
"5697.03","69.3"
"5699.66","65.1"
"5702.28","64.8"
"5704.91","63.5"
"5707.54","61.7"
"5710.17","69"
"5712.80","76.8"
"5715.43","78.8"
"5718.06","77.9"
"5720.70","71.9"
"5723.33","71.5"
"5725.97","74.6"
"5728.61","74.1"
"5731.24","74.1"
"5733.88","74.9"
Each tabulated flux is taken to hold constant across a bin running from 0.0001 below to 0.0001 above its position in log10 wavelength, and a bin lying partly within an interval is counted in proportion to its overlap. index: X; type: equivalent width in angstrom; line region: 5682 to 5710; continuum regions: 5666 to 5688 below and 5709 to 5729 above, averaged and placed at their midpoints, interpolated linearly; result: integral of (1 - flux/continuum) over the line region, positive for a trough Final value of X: 1.99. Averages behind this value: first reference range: 74.5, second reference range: 74.4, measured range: 69.1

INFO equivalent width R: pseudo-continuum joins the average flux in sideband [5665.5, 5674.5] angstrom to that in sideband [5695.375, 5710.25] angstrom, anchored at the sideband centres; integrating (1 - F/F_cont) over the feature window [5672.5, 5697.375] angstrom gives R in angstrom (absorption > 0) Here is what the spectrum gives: -1.6 angstrom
